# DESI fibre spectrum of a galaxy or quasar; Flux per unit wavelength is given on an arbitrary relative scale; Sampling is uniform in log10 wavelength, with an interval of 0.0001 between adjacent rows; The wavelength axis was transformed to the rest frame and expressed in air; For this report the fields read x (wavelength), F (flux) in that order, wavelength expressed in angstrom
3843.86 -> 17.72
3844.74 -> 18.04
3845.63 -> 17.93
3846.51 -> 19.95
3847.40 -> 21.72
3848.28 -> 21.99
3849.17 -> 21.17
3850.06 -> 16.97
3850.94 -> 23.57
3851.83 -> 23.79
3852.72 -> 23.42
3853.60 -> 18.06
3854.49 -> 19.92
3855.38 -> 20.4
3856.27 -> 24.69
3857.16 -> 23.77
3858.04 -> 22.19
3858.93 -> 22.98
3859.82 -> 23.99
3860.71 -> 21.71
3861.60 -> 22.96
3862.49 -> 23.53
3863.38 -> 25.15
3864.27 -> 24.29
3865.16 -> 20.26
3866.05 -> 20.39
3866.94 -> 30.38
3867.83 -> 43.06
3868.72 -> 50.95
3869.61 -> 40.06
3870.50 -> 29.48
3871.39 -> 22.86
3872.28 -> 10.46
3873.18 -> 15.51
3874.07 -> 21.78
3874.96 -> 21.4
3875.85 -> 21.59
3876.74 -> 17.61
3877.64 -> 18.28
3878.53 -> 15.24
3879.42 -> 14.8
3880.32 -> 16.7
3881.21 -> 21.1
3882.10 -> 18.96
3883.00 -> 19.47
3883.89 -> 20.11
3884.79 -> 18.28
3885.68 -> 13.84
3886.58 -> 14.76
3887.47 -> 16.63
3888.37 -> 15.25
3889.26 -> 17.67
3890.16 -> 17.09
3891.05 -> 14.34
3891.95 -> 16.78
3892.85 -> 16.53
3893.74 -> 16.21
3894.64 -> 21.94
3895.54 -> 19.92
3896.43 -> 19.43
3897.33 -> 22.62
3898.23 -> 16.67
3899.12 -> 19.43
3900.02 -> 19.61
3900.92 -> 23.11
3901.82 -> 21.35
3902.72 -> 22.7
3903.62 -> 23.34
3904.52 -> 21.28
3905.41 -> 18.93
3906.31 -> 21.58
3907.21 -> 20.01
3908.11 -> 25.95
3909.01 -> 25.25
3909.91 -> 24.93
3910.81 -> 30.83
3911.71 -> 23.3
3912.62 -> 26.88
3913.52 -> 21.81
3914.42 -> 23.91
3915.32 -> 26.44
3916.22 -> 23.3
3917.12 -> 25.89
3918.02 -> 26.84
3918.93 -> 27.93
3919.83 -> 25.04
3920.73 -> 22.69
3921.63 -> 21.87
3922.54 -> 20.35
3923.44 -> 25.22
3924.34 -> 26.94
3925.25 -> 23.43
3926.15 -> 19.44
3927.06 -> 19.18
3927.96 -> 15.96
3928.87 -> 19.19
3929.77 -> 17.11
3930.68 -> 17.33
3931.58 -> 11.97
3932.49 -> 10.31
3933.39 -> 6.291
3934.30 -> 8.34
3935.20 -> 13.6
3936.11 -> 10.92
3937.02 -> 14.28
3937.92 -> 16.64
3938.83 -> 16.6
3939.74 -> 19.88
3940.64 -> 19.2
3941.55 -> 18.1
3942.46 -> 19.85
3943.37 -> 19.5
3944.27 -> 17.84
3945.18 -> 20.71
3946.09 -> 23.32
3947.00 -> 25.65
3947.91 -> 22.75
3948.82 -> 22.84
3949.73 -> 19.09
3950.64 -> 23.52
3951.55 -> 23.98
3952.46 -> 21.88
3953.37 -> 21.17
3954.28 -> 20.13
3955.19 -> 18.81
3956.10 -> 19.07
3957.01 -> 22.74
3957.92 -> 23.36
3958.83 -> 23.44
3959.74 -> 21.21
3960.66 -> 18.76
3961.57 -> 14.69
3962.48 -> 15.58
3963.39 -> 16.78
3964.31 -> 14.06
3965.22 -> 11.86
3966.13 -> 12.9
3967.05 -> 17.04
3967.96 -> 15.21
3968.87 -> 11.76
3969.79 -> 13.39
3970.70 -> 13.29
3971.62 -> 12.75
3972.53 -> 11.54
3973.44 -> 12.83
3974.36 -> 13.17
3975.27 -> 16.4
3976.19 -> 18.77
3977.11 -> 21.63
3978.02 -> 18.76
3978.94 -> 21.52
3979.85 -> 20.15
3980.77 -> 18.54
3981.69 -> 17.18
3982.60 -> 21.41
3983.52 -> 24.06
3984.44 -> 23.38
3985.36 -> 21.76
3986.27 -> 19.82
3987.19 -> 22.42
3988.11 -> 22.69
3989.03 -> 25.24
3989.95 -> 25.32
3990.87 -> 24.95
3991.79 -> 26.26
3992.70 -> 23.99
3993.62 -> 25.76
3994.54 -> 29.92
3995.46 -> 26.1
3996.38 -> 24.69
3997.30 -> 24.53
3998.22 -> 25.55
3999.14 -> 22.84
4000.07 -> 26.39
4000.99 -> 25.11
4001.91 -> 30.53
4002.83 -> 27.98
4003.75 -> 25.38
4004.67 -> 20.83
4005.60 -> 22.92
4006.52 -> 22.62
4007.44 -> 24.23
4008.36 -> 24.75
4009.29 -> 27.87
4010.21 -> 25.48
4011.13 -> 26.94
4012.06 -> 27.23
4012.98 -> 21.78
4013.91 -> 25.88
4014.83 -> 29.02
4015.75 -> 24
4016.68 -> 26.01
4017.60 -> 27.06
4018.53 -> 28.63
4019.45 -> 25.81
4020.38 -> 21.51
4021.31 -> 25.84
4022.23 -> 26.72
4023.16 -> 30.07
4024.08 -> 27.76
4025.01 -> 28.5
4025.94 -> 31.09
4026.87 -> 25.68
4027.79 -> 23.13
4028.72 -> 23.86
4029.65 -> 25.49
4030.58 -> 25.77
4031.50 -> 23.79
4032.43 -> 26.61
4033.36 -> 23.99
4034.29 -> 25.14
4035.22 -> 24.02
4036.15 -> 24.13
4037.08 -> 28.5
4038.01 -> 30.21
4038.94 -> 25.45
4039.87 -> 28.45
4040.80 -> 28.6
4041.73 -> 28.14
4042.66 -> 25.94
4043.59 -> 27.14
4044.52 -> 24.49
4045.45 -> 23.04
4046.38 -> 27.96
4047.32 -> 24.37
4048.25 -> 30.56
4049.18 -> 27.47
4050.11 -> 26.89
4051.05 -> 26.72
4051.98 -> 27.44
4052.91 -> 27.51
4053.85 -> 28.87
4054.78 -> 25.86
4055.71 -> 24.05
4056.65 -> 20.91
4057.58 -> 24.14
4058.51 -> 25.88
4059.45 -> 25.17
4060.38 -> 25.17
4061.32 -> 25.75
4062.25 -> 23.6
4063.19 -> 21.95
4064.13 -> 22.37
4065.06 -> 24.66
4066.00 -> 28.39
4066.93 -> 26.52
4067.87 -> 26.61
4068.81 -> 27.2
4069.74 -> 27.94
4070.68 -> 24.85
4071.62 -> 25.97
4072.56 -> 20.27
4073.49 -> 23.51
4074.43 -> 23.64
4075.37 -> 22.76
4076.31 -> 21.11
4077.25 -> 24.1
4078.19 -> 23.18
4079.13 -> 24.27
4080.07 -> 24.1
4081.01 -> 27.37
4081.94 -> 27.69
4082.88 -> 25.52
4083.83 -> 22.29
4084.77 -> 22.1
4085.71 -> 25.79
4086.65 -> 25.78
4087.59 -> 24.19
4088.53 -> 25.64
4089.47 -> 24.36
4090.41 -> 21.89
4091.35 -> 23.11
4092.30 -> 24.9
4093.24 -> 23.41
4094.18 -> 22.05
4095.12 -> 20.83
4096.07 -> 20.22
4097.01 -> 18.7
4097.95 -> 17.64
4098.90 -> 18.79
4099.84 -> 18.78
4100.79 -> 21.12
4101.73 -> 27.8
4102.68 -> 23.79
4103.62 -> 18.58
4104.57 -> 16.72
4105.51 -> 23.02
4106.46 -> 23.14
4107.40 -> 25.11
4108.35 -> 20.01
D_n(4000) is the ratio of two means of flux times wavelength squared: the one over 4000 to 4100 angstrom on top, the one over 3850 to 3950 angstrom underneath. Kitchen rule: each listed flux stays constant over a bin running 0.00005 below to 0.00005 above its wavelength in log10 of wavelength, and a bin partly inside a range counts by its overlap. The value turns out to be 1.29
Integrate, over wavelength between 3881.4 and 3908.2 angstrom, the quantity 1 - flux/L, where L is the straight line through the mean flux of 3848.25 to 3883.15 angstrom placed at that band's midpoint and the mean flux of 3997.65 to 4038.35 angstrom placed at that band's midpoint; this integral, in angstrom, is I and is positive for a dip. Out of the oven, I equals 5.04 angstrom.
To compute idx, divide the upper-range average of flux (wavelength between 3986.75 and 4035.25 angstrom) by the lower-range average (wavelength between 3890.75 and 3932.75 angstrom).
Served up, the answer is 1.2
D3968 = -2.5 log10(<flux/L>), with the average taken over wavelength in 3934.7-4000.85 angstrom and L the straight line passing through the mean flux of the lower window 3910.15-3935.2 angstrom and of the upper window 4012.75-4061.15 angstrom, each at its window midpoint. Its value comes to 0.16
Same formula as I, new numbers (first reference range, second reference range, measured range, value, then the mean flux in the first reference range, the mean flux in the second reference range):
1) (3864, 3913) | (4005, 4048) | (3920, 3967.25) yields 9.4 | 21.5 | 26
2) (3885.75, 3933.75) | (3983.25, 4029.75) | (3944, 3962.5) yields 1.3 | 20.6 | 25.4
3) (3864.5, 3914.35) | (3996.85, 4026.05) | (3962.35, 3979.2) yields 6.4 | 21.5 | 25.9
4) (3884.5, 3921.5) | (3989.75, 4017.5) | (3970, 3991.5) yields 4.5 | 21.3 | 25.5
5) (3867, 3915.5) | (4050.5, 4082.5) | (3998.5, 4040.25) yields -3.2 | 21.5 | 25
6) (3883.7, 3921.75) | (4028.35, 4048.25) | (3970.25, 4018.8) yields 3.2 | 21.2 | 26.1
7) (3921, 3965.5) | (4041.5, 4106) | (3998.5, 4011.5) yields -2.4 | 18.7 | 24.2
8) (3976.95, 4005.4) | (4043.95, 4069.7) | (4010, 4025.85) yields -1.3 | 23.7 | 25.7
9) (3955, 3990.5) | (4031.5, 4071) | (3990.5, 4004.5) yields -3.5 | 18.3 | 26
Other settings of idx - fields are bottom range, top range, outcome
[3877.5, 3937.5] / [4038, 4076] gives 1.31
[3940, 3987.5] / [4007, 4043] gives 1.39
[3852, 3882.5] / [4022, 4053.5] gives 1.15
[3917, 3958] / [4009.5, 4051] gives 1.34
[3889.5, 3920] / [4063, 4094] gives 1.11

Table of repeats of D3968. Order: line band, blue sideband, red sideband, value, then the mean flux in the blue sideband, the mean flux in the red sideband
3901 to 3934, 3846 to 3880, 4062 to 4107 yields 0.070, 23.1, 23.4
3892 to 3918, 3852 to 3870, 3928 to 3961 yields -0.012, 26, 18.6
